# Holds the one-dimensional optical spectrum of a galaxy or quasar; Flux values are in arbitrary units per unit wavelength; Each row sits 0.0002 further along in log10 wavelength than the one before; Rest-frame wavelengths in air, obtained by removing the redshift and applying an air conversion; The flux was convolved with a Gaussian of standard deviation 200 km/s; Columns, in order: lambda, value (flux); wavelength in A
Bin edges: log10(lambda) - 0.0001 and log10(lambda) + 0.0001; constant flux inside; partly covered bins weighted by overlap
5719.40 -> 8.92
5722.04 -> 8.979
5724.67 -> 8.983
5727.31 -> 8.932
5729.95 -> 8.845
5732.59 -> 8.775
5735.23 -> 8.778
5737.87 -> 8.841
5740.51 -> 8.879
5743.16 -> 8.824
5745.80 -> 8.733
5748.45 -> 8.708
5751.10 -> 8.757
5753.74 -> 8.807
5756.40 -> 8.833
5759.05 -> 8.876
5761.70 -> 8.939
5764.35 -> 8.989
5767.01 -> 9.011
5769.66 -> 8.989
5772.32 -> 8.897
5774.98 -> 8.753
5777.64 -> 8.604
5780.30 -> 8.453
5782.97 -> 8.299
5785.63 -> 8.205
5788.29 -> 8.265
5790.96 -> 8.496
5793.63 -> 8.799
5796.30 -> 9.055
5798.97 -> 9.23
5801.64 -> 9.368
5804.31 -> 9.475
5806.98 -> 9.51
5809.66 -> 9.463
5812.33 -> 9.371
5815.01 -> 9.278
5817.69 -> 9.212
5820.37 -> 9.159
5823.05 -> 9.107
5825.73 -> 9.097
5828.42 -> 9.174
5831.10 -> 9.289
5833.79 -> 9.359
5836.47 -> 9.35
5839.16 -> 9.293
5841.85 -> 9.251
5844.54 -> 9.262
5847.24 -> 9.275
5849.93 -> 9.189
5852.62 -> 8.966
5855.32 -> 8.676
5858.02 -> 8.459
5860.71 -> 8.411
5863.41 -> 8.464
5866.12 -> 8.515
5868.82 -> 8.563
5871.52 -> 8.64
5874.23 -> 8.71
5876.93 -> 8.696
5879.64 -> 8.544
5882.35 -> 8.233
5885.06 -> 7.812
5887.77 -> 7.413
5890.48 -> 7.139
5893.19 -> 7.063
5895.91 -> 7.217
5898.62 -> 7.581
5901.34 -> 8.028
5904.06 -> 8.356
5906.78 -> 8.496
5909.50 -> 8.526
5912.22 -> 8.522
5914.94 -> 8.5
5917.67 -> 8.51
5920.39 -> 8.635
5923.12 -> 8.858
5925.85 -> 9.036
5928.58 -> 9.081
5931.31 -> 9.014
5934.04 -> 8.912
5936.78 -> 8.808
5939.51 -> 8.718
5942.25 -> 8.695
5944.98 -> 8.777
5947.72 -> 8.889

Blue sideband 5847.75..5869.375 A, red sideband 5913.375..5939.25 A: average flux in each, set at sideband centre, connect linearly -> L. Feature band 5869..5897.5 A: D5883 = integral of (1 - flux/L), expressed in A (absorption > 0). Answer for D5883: 2.48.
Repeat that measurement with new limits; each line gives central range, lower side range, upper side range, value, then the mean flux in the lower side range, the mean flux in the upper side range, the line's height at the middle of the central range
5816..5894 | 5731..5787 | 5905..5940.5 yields 0.3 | 8.76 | 8.74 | 8.75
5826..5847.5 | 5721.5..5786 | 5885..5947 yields -1.8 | 8.79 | 8.35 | 8.57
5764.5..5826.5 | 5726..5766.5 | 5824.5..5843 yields 0.8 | 8.84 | 9.26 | 9.08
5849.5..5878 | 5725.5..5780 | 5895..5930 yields -0.3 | 8.83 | 8.43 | 8.55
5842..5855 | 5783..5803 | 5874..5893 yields -1.4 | 8.75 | 7.98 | 8.28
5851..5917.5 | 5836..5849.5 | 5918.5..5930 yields 6.1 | 9.27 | 8.89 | 9.08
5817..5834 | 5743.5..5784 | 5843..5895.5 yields -1.3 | 8.78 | 8.4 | 8.56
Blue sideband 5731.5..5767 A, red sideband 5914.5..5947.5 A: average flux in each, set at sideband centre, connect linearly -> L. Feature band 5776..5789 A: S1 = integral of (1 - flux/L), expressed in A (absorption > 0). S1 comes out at 0.7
